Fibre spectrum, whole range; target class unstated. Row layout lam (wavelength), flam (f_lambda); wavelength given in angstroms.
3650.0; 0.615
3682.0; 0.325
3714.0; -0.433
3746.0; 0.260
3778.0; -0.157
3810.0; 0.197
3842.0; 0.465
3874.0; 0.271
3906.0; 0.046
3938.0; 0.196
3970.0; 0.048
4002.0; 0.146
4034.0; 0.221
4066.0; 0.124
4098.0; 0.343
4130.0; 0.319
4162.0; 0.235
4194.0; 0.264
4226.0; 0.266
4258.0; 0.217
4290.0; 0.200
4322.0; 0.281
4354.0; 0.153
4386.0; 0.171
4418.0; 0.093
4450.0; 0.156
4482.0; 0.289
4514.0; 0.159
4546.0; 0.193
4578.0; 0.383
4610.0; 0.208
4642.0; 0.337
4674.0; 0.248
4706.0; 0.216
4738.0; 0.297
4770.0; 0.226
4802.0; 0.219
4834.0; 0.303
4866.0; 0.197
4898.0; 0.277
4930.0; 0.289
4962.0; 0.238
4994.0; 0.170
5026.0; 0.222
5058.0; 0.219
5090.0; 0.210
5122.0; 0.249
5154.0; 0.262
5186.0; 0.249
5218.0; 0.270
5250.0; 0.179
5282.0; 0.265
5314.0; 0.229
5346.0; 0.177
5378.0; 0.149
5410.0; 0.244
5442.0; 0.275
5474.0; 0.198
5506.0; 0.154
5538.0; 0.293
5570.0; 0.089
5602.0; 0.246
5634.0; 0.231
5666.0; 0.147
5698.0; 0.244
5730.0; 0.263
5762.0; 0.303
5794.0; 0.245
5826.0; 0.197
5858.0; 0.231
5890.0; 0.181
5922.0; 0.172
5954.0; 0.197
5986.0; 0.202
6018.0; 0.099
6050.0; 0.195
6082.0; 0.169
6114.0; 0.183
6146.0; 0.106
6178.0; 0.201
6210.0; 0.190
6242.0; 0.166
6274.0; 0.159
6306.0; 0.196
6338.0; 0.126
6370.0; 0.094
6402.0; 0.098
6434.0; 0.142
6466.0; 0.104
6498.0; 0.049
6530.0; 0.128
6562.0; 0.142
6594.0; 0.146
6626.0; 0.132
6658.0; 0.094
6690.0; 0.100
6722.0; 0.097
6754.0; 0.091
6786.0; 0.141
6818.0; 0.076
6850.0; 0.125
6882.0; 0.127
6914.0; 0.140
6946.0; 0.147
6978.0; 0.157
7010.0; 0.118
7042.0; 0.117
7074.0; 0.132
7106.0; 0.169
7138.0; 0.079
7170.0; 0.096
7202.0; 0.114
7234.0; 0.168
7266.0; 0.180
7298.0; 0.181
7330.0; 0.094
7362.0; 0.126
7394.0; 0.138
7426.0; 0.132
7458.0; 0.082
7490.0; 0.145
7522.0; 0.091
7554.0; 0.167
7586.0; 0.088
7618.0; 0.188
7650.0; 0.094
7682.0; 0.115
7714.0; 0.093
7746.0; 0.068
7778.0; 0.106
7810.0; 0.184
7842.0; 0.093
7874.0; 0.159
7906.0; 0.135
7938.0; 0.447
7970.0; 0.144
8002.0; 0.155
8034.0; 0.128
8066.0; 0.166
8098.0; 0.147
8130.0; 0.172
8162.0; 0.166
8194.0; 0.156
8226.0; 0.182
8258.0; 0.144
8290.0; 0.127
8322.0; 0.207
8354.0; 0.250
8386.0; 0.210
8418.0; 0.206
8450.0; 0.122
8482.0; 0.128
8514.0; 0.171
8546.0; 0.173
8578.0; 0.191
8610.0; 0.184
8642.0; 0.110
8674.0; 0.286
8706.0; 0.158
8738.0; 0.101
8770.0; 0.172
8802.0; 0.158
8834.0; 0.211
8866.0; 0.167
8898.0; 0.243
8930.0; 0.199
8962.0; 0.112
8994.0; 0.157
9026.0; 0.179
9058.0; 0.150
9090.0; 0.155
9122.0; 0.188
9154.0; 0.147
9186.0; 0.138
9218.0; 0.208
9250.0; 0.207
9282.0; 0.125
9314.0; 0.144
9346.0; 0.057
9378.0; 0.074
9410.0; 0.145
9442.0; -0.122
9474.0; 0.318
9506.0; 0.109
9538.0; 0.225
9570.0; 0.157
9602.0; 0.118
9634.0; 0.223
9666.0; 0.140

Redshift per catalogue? 1.131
